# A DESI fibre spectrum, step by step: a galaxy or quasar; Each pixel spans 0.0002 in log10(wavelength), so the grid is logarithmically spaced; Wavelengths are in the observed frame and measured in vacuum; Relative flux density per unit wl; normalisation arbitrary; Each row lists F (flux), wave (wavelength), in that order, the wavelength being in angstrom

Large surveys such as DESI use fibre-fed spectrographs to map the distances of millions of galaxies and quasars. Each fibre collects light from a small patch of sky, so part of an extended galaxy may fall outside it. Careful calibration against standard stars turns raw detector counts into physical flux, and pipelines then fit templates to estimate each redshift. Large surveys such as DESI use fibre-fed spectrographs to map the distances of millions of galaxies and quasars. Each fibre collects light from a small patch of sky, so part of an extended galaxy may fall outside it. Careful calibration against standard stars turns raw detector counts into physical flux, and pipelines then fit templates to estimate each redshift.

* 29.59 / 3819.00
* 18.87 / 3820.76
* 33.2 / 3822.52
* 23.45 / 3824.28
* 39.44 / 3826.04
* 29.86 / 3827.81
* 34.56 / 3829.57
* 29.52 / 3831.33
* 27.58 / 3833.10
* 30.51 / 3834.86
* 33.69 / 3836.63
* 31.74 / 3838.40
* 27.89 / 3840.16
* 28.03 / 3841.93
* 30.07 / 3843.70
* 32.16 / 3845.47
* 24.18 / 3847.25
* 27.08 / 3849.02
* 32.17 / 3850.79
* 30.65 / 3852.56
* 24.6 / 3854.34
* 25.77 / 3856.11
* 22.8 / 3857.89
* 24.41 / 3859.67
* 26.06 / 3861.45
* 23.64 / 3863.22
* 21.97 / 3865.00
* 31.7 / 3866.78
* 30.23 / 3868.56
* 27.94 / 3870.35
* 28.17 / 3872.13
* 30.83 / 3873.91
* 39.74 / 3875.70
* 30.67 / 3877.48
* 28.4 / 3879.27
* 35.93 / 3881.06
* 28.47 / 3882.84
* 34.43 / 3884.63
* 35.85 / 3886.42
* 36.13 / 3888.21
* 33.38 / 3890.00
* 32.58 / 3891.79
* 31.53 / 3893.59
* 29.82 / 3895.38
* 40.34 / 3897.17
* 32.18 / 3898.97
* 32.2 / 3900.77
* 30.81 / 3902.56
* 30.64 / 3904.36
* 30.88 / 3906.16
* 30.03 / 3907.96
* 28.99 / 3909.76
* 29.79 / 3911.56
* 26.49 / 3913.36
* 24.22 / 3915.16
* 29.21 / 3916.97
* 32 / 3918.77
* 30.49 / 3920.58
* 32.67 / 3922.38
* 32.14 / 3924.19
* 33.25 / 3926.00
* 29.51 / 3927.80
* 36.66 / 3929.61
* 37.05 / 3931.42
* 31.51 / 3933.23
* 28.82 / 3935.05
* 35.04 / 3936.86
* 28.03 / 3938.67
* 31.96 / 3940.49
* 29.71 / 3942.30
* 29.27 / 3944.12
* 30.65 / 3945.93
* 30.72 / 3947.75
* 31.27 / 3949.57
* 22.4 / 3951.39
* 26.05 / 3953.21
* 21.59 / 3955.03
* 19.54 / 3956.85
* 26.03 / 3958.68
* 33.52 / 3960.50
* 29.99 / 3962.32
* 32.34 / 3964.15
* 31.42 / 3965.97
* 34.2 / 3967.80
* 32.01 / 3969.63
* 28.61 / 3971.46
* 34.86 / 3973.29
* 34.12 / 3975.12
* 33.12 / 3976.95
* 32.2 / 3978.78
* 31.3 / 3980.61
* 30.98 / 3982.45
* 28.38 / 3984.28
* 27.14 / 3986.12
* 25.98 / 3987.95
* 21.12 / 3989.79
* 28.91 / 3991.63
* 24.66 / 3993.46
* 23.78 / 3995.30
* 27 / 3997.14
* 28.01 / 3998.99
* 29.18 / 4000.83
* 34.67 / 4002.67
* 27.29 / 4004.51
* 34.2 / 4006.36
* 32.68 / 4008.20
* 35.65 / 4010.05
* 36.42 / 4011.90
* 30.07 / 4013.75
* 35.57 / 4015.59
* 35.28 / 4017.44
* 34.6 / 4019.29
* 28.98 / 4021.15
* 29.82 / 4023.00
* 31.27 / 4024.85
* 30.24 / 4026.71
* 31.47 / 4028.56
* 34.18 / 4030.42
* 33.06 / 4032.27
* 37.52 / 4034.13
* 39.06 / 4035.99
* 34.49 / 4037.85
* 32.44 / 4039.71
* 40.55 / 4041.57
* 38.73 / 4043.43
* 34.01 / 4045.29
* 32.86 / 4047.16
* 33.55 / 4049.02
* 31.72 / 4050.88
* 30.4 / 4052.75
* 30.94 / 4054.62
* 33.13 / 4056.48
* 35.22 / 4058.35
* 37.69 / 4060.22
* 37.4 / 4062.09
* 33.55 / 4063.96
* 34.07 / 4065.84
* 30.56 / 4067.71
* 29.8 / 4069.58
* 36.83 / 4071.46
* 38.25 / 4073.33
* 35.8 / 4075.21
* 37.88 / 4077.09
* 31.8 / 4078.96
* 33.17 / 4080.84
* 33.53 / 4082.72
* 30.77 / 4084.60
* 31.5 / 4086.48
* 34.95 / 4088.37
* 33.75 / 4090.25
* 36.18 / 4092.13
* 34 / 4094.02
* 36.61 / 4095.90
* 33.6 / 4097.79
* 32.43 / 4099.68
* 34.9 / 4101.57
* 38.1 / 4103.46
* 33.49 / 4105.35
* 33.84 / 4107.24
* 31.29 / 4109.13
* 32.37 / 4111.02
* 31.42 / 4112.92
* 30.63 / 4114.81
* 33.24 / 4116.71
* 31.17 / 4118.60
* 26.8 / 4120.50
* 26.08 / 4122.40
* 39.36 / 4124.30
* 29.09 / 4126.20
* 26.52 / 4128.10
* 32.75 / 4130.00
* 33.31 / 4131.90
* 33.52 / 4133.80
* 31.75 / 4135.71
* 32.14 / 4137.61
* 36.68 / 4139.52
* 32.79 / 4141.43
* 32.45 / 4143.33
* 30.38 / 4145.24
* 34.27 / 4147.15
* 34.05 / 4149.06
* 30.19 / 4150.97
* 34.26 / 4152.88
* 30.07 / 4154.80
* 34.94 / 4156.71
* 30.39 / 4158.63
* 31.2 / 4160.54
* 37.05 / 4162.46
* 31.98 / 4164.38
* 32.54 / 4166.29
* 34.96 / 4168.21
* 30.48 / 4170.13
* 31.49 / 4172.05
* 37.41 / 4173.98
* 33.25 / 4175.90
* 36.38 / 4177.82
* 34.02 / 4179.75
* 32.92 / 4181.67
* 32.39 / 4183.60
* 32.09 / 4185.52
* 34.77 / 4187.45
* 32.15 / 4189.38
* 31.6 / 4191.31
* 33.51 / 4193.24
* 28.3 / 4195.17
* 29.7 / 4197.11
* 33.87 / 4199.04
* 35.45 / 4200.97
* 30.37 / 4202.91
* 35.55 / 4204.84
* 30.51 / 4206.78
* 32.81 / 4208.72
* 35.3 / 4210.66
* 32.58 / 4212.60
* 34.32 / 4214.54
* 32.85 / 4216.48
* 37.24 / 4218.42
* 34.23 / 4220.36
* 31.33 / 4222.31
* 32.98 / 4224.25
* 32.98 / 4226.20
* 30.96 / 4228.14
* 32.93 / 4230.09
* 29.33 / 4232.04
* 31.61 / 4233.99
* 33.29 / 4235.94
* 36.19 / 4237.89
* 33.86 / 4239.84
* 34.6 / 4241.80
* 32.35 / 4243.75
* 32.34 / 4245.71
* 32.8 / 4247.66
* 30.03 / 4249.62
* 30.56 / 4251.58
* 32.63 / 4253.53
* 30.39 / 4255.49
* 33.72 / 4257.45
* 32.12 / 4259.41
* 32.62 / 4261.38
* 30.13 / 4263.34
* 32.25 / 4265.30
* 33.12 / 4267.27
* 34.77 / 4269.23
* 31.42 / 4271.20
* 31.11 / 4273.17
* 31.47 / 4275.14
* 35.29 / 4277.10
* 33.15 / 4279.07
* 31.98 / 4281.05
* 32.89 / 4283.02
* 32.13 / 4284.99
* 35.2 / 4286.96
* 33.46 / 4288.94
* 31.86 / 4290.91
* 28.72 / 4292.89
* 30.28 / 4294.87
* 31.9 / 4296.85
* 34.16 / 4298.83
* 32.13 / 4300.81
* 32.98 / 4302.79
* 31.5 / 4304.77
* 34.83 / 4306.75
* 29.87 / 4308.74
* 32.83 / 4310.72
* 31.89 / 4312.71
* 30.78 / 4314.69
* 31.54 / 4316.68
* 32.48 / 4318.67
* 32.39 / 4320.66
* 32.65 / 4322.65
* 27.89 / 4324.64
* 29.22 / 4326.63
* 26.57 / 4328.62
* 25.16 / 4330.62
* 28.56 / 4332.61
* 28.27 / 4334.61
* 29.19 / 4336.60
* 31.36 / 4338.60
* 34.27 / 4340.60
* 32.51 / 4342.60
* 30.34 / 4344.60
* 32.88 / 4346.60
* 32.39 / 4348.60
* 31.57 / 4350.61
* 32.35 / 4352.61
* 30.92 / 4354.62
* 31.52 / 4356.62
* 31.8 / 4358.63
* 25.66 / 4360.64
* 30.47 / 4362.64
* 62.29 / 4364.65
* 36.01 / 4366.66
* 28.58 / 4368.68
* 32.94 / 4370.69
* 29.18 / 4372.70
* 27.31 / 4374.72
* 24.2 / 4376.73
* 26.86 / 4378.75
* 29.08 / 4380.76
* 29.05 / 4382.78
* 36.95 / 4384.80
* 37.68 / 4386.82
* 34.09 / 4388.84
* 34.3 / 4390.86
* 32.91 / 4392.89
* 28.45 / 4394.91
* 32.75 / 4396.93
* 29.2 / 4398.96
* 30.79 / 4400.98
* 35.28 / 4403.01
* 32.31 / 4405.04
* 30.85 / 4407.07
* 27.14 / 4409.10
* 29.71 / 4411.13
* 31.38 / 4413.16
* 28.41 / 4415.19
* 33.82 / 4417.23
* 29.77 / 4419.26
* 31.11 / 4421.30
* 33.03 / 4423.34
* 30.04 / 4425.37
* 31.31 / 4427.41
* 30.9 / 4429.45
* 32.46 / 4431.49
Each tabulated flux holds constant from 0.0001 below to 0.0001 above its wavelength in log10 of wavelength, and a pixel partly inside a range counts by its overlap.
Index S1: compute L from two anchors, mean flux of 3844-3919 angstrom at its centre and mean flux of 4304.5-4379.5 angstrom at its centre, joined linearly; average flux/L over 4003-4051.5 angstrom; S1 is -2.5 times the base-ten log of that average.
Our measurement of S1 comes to -0.11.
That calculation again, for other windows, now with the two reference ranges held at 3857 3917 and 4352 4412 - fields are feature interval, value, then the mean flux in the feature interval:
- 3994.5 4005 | 0.08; 28.4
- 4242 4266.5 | -0.01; 31.9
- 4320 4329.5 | 0.07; 29.7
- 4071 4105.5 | -0.12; 34.6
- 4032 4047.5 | -0.17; 36.1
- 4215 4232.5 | -0.05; 32.9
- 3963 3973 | -0.04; 31.9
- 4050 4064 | -0.10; 33.8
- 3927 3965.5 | 0.03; 29.6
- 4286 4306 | -0.02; 32.2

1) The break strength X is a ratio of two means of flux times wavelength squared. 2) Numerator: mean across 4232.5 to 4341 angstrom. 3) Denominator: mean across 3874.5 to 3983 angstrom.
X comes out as 1.2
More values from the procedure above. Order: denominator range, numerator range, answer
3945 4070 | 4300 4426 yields 1.19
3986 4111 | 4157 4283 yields 1.08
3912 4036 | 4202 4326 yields 1.22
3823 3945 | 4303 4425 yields 1.30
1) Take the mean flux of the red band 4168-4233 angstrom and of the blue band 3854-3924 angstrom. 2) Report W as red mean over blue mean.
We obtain 1.09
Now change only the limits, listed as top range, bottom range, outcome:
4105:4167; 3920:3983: 1.05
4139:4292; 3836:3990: 1.09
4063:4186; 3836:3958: 1.10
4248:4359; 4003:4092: 0.94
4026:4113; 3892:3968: 1.13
